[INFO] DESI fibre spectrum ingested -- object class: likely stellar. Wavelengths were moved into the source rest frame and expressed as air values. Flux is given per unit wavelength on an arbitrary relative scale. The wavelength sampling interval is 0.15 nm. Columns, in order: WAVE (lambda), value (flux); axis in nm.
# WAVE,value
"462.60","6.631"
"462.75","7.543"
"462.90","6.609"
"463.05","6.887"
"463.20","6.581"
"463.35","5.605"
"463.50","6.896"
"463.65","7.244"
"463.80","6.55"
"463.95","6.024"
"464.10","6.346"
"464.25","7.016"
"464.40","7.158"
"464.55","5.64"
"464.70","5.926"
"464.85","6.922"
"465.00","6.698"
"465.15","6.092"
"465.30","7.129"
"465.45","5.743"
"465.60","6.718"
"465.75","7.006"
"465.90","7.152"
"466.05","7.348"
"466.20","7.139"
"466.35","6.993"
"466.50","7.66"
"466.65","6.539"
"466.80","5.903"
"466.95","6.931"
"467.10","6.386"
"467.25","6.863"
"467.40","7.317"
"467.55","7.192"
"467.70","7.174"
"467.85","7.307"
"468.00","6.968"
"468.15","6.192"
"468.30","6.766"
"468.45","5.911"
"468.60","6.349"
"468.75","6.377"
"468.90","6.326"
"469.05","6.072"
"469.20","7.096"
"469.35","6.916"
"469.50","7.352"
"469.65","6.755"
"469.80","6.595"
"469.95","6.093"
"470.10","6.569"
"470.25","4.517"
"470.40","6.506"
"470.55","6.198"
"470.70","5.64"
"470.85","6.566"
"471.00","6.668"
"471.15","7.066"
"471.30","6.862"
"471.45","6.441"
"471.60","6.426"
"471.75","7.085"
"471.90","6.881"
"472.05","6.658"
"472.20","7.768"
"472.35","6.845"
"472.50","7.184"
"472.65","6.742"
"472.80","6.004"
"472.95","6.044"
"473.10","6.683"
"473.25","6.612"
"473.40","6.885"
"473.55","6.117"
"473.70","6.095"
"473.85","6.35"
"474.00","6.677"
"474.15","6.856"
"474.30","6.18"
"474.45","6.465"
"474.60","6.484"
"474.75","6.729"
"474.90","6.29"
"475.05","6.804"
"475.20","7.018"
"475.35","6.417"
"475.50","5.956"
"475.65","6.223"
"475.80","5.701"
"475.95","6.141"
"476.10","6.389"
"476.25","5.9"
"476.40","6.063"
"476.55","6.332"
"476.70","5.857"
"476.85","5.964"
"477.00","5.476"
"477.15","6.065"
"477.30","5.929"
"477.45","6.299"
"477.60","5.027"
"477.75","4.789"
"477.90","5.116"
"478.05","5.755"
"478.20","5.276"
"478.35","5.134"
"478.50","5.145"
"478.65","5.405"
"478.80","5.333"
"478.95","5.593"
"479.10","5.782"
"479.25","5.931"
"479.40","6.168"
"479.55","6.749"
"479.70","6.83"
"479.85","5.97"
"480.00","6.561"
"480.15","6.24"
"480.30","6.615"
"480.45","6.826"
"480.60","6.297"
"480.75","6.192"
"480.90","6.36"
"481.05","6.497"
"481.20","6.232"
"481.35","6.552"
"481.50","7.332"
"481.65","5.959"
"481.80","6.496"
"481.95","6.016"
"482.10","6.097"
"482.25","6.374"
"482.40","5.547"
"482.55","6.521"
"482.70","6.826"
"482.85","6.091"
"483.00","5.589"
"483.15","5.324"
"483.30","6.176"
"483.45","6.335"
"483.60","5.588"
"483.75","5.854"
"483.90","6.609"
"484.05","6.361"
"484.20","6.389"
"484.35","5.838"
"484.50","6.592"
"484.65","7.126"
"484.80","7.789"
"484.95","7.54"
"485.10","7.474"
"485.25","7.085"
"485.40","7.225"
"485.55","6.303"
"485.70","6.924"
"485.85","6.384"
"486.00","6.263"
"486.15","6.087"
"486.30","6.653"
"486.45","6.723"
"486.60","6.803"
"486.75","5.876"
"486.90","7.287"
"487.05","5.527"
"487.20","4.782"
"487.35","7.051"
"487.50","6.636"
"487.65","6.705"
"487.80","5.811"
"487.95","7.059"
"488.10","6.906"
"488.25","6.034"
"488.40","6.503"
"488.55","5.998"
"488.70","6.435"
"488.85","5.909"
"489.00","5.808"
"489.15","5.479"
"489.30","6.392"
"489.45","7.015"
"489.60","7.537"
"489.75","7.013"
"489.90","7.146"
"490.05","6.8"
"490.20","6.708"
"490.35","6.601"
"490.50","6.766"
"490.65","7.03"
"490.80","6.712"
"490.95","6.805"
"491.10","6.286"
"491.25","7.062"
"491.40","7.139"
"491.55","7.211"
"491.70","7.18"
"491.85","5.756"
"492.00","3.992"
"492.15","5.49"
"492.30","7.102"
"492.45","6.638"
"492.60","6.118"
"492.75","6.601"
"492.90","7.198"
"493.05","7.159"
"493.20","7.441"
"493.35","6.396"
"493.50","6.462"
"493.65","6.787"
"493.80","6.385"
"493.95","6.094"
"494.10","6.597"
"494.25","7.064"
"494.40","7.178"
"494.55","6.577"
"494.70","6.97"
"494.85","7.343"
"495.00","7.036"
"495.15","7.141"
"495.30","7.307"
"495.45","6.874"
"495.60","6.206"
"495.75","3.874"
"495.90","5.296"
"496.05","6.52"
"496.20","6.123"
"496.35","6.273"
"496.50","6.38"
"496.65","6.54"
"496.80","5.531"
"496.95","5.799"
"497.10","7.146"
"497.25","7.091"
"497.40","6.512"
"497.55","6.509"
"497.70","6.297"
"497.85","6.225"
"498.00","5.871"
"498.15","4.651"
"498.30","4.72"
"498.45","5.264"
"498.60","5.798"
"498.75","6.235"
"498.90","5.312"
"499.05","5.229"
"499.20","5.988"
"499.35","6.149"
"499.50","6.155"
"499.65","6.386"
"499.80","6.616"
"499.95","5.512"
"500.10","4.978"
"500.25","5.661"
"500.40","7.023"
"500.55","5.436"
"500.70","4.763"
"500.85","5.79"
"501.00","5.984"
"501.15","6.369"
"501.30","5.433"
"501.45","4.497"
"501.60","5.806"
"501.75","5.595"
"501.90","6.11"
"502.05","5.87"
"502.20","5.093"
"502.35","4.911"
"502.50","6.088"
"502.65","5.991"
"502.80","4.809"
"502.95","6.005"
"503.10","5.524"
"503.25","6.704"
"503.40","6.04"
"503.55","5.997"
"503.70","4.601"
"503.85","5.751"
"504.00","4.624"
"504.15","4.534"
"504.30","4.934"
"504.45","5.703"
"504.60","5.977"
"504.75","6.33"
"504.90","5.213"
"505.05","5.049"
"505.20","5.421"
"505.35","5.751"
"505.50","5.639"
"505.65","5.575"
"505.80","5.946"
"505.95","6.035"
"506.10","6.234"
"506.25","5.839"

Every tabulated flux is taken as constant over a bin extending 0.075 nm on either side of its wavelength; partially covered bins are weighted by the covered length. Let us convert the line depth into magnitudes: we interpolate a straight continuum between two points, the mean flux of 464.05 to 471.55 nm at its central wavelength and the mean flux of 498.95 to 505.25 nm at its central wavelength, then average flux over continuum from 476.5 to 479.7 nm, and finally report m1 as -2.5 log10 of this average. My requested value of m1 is 0.114 mag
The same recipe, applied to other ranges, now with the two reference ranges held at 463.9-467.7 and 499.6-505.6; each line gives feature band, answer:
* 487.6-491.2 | -0.10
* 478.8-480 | 0.03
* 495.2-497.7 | -0.08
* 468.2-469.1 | 0.06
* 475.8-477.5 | 0.07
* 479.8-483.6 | 0.00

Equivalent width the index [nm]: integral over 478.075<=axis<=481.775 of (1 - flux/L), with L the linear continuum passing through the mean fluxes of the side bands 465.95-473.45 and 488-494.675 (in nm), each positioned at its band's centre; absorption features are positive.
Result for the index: 0.28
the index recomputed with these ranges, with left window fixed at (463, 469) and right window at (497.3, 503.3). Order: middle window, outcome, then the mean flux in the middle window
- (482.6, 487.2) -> -0.223 nm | 6.46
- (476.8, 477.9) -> 0.131 nm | 5.61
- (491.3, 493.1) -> -0.150 nm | 6.46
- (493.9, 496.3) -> -0.255 nm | 6.51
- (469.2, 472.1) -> 0.007 nm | 6.53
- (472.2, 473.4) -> -0.035 nm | 6.68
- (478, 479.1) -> 0.163 nm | 5.4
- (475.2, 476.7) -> 0.058 nm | 6.16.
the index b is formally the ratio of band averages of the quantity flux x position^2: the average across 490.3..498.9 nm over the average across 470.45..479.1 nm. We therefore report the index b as 1.1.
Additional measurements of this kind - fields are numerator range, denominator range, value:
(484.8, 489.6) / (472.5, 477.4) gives 1.09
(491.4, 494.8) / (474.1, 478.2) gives 1.16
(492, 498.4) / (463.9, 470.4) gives 1.08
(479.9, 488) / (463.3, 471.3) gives 1.04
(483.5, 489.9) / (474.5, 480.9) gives 1.12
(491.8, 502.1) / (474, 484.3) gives 1.08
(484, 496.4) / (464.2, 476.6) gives 1.08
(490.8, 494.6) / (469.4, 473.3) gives 1.10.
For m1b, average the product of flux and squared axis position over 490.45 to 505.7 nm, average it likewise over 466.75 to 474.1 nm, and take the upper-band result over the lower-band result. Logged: 1.0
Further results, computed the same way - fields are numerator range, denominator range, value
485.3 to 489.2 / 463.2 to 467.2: 1.05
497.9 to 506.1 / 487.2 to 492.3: 0.91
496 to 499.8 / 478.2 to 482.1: 1.06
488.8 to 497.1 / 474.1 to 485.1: 1.12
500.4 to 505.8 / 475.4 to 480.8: 1.04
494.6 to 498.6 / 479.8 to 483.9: 1.05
